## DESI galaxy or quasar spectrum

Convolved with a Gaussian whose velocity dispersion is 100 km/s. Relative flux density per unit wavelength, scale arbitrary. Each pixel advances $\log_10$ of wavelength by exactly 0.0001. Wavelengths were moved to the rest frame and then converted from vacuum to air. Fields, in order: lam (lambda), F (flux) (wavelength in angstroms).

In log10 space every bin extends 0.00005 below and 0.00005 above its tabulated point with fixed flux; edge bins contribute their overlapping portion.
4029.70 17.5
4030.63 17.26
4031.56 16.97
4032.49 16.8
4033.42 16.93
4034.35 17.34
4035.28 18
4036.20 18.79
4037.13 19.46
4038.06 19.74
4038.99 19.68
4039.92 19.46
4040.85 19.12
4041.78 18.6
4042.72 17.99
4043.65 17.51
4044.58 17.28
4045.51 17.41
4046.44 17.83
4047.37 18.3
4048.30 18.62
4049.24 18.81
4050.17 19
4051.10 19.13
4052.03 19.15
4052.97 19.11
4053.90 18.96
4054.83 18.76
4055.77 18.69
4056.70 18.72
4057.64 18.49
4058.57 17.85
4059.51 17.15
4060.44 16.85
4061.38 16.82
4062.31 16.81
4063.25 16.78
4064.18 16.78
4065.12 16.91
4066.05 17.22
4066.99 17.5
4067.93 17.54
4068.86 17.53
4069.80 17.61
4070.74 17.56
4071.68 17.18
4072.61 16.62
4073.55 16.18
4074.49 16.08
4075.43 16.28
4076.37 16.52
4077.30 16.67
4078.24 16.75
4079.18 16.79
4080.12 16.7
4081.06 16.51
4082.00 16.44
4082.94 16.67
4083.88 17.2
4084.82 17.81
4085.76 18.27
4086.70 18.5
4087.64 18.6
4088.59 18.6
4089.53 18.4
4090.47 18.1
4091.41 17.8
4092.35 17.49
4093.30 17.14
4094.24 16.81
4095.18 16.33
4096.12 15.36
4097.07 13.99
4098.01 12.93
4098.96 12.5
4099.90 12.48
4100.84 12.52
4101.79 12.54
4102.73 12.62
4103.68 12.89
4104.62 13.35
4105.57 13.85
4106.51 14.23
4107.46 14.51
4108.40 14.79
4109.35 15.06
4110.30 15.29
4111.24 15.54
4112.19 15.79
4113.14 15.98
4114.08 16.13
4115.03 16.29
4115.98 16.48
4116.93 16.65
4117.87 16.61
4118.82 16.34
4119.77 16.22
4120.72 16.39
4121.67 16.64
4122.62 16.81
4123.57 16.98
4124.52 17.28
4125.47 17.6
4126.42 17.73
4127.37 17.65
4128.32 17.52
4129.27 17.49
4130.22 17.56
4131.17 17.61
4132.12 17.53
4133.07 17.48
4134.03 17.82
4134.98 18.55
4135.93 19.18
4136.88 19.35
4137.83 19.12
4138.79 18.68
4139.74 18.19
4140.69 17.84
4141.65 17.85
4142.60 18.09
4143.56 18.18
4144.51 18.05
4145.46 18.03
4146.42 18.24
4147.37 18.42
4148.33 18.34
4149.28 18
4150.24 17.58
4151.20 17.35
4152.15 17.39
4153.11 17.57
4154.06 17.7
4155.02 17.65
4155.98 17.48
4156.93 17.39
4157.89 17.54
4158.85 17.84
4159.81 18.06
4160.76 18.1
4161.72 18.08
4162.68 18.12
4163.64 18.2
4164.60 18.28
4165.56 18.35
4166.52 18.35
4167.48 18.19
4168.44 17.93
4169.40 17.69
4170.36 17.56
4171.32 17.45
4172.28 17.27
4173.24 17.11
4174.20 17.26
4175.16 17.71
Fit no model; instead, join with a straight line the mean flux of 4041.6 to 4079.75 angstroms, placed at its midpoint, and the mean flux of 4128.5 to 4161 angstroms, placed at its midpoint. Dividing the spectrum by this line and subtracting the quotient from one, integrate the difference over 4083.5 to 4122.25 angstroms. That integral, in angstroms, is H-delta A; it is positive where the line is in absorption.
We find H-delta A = 4.5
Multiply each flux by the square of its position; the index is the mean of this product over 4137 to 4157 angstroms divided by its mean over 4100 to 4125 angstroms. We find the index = 1.20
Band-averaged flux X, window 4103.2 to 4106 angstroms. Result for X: 13.3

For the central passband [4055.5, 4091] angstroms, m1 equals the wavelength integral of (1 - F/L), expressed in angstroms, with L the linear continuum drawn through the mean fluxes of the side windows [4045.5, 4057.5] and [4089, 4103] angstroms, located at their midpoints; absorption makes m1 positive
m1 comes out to -0.8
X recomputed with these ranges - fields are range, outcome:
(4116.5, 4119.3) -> 16.6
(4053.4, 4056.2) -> 18.8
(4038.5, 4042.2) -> 19.2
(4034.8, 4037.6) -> 18.8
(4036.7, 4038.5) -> 19.6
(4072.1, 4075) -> 16.3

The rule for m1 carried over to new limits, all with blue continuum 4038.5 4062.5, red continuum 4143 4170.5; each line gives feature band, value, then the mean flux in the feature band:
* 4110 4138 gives 1.45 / 17.1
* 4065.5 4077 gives 0.80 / 17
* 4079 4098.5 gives 1.30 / 17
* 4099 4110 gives 2.79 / 13.5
